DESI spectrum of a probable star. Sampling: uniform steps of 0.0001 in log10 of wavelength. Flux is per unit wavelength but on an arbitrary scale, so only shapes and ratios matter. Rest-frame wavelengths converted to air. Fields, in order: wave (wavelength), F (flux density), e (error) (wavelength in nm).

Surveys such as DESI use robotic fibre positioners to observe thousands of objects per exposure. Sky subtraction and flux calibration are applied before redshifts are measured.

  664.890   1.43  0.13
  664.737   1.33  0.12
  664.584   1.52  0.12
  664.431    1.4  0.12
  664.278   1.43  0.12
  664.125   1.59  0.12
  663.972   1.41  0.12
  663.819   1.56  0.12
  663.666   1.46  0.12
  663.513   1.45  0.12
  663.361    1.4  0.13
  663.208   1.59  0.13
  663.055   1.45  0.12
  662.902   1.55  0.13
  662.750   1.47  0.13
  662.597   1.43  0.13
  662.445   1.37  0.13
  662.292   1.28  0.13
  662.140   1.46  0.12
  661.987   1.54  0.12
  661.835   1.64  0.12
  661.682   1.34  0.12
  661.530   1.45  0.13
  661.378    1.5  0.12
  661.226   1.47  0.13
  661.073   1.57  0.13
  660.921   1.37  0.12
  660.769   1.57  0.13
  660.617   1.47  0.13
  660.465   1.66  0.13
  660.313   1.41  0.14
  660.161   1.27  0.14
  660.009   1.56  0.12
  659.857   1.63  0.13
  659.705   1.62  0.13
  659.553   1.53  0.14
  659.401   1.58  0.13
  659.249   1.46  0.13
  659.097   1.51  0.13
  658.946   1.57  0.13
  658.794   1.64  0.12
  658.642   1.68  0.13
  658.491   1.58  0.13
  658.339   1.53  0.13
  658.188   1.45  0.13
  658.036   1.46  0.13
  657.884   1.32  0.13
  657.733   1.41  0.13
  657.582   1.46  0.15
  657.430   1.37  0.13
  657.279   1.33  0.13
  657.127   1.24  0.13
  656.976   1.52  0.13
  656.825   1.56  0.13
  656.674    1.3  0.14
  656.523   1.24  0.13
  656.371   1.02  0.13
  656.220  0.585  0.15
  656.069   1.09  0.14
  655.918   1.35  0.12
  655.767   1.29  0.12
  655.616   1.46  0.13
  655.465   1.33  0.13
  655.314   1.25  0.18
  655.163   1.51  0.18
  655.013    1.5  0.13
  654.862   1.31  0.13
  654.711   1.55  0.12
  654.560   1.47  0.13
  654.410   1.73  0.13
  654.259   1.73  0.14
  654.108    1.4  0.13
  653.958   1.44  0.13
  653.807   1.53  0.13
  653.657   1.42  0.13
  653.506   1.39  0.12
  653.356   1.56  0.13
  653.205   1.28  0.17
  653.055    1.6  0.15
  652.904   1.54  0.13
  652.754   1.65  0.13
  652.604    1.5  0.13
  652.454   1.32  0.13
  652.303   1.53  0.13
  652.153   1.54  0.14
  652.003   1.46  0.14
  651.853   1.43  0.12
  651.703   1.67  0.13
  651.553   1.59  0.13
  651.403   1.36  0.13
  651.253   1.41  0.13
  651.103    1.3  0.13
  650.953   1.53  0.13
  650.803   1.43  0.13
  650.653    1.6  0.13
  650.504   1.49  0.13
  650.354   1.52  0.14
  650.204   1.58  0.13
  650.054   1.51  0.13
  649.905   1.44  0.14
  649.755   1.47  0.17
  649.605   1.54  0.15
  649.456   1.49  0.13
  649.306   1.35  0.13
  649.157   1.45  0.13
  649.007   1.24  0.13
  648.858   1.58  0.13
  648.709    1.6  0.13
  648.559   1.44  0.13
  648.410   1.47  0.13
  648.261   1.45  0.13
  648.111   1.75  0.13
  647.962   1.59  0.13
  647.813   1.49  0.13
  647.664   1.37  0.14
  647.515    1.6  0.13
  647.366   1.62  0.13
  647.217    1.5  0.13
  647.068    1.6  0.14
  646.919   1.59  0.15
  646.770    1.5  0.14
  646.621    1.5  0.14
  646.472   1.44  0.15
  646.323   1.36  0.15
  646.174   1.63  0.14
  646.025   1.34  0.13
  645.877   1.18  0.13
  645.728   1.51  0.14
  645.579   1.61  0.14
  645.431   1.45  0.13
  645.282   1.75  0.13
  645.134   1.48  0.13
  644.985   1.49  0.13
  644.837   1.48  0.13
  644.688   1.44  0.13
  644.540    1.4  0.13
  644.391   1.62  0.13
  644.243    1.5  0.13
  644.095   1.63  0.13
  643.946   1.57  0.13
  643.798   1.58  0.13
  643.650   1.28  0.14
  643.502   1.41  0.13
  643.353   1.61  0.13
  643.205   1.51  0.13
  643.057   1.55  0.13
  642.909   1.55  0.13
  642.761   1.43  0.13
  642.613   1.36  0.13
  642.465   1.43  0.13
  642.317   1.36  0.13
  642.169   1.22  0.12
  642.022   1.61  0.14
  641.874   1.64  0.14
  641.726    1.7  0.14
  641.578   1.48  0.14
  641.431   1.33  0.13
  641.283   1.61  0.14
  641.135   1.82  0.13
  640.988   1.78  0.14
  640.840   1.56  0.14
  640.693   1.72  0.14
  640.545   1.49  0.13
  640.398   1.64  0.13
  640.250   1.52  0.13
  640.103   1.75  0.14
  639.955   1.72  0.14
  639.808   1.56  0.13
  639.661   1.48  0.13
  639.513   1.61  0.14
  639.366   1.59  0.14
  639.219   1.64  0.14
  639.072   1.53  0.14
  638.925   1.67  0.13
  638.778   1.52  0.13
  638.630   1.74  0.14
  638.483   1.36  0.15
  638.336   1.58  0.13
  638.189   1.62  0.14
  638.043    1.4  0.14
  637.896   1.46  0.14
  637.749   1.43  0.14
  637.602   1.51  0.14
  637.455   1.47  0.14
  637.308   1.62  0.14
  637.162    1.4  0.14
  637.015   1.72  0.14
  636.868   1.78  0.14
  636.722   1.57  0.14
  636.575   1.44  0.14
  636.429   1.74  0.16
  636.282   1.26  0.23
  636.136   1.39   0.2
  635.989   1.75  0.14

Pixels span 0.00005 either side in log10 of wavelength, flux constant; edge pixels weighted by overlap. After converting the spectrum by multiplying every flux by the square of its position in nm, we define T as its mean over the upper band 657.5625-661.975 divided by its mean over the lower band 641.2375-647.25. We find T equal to 1.06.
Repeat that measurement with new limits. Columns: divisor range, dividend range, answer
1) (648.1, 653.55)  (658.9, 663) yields 1.04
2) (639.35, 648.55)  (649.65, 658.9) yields 0.97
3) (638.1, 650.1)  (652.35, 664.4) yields 0.99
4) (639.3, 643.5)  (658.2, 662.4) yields 1.03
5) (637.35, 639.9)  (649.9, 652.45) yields 1.00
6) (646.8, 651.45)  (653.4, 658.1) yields 0.94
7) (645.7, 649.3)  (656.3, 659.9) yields 1.01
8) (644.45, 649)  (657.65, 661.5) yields 1.05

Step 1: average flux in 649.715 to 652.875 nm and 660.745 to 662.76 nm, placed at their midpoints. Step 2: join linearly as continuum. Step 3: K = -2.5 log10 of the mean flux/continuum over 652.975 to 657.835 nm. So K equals 0.07 mag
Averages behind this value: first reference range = 1.49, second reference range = 1.46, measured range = 1.38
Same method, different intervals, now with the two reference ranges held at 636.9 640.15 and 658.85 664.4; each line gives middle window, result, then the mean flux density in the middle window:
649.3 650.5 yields 0.023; 1.49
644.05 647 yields 0.034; 1.49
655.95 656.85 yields 0.323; 1.12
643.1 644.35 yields 0.023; 1.52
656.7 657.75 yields 0.071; 1.41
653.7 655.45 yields 0.019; 1.49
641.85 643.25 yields 0.066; 1.46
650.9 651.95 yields 0.039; 1.47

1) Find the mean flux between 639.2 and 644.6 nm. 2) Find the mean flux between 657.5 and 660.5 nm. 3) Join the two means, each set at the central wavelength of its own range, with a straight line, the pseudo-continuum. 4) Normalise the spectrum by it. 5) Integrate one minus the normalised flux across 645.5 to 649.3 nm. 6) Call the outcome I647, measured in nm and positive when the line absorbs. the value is 0.11 nm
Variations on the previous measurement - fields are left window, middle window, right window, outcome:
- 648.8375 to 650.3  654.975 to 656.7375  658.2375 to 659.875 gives 0.34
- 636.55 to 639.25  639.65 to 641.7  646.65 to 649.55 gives -0.09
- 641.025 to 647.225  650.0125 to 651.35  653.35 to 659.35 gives -0.03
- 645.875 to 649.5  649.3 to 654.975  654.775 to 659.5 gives -0.20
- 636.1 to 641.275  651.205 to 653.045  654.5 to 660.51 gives -0.06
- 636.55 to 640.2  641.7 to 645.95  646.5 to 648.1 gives 0.16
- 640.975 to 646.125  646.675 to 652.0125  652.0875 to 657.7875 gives -0.18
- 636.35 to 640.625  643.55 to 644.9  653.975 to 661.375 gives 0.03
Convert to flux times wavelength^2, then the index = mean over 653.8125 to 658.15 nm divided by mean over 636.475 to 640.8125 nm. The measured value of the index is 0.92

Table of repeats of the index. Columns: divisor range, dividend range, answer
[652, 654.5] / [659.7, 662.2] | 1.02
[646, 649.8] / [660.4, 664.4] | 1.03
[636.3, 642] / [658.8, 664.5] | 1.01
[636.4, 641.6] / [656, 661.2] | 0.96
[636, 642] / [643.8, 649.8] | 0.98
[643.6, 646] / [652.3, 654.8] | 1.03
